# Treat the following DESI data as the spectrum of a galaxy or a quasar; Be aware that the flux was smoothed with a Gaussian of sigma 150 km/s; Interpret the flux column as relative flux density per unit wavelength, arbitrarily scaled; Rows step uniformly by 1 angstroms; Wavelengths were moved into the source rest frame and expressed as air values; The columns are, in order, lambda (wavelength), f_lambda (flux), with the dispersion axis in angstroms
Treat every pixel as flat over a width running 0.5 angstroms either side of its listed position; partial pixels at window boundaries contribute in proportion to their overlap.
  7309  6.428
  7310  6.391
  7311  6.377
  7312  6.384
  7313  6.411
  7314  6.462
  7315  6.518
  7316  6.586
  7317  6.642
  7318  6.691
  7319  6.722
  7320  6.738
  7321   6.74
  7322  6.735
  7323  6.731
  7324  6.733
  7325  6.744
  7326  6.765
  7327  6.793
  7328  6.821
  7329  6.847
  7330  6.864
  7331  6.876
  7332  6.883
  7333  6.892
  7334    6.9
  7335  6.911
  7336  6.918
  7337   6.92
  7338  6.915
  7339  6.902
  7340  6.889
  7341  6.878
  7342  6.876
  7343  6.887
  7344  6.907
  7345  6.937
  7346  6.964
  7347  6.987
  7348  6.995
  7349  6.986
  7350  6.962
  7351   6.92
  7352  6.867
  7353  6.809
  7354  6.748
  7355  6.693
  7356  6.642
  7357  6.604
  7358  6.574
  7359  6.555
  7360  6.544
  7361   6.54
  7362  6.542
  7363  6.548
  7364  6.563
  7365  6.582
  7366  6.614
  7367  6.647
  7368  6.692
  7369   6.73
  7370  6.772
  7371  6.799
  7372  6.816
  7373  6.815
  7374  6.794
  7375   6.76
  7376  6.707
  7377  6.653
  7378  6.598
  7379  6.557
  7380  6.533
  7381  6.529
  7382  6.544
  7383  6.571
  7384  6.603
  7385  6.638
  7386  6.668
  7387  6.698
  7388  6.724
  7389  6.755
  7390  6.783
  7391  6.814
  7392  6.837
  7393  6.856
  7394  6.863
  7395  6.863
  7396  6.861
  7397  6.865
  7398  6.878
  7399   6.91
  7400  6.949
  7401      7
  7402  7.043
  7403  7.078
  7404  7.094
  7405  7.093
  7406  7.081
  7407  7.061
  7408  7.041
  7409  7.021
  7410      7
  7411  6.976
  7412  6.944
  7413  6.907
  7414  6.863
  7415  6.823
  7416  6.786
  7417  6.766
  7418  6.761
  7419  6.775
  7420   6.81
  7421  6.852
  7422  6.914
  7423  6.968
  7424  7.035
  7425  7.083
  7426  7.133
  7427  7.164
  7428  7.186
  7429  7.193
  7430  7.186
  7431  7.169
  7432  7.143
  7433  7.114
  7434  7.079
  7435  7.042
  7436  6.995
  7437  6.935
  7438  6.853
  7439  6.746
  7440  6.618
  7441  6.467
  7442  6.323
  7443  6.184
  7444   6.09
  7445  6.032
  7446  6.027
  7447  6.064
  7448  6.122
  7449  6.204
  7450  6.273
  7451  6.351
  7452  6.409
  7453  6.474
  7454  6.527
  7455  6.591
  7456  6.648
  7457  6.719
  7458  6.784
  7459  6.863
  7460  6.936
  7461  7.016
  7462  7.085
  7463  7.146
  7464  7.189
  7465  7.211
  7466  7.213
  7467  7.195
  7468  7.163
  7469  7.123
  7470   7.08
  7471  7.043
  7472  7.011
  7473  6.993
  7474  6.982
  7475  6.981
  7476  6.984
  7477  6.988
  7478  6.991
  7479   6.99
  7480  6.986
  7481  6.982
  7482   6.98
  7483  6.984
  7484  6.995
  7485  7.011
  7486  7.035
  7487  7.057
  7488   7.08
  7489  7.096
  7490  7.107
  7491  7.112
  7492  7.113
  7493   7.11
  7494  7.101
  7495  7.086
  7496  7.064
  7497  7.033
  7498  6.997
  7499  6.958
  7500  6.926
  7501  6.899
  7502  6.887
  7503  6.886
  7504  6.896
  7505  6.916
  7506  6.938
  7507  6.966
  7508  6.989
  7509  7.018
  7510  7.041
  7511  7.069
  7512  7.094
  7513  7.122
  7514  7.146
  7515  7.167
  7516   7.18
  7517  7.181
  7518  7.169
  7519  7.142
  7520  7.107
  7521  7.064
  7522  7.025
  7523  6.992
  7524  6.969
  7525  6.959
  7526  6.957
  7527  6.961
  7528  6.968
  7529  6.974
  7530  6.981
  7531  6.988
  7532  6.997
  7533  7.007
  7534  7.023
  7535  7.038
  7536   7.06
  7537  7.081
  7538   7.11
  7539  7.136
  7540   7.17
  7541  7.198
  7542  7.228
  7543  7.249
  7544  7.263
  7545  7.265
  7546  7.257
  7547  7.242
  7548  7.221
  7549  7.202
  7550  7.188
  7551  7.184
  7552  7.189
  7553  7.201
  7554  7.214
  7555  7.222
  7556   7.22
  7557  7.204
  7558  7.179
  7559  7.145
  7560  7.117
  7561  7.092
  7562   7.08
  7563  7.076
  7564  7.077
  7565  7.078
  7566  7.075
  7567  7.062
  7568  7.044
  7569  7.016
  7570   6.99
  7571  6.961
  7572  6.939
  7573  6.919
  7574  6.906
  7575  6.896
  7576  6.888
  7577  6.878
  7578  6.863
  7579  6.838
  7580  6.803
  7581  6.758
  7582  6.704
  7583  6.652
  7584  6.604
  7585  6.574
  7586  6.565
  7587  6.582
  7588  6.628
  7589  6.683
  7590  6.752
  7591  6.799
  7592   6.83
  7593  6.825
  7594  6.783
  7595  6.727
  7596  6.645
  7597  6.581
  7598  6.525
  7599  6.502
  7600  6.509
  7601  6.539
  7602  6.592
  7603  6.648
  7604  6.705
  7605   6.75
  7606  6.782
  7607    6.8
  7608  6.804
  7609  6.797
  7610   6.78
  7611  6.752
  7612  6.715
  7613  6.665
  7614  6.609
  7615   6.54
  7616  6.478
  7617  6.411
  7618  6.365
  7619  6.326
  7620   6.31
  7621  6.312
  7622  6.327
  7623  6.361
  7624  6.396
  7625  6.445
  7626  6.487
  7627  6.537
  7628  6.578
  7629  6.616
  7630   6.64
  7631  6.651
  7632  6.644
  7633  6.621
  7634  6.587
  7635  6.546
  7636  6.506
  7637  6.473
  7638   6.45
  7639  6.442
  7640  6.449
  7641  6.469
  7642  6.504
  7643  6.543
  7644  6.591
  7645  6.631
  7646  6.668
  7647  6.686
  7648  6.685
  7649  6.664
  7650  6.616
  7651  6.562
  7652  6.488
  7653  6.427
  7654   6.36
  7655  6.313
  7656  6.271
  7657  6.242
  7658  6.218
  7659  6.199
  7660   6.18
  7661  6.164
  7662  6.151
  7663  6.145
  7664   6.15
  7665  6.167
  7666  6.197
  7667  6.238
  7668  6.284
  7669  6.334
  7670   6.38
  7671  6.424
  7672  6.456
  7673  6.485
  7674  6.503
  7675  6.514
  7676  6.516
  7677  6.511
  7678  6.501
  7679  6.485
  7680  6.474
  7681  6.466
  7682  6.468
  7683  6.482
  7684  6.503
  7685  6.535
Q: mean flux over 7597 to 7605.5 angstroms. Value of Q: 6.6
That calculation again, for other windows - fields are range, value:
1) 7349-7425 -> 6.79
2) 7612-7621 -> 6.47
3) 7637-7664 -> 6.42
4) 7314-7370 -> 6.77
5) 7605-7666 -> 6.49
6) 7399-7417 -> 6.98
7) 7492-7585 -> 7.04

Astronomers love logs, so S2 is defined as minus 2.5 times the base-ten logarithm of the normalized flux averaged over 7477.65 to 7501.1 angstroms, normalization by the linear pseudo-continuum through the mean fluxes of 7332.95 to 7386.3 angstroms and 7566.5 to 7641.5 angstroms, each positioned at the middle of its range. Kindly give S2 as -0.05 mag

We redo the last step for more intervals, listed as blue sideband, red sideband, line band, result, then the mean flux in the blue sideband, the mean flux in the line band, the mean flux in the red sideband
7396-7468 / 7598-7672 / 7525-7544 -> -0.064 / 6.83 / 7.07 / 6.48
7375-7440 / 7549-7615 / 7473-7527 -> -0.024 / 6.89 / 7.03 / 6.86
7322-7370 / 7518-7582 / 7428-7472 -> 0.026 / 6.79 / 6.77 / 7.06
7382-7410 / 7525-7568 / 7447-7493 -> 0.015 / 6.87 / 6.9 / 7.12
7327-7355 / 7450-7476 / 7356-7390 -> 0.040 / 6.89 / 6.65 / 6.9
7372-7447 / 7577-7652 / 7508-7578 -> -0.064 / 6.82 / 7.09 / 6.61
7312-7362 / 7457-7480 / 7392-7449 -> 0.015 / 6.78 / 6.85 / 7.04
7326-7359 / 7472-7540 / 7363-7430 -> 0.012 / 6.86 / 6.84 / 7.03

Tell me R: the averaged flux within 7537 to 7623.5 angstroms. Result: 6.86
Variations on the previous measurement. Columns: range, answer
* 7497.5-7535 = 7.02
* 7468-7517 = 7.03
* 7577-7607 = 6.69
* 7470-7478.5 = 7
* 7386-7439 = 6.95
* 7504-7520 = 7.07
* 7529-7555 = 7.15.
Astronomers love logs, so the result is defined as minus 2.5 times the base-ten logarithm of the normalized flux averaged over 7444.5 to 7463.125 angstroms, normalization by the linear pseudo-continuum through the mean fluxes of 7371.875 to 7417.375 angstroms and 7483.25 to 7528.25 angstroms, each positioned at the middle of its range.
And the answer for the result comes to 0.066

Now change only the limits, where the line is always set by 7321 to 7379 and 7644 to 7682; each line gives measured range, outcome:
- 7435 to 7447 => 0.03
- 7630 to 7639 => -0.02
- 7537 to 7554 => -0.10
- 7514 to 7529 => -0.08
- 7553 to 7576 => -0.09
